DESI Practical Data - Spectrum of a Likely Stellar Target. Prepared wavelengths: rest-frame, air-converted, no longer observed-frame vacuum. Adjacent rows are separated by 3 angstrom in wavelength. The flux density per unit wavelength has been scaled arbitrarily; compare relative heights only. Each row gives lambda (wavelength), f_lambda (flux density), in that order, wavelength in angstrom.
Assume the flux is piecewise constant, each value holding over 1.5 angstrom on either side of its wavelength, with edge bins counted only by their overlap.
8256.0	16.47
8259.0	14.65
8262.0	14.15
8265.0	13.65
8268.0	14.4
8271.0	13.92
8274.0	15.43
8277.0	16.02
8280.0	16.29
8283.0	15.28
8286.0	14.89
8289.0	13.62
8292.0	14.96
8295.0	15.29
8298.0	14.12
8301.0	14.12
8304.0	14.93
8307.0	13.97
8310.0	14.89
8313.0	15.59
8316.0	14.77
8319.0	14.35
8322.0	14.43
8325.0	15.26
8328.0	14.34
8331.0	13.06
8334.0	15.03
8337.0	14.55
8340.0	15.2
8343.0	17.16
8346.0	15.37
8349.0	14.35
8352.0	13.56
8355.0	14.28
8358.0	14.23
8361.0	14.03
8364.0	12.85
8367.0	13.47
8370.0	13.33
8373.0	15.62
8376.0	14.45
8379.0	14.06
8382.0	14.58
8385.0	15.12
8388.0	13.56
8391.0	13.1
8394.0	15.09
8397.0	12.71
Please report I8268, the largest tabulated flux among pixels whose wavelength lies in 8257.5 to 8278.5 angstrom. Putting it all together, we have 16.02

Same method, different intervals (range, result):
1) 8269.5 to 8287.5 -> 16.29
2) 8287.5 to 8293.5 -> 14.96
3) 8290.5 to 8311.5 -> 15.29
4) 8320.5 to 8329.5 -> 15.26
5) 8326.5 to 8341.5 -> 15.2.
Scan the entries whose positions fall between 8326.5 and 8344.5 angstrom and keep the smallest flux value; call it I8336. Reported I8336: 13.06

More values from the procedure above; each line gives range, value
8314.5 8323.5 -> 14.35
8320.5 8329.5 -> 14.34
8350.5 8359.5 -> 13.56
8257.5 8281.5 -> 13.65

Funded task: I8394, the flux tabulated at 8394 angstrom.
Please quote 15.09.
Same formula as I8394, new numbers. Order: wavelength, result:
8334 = 15.03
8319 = 14.35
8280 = 16.29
